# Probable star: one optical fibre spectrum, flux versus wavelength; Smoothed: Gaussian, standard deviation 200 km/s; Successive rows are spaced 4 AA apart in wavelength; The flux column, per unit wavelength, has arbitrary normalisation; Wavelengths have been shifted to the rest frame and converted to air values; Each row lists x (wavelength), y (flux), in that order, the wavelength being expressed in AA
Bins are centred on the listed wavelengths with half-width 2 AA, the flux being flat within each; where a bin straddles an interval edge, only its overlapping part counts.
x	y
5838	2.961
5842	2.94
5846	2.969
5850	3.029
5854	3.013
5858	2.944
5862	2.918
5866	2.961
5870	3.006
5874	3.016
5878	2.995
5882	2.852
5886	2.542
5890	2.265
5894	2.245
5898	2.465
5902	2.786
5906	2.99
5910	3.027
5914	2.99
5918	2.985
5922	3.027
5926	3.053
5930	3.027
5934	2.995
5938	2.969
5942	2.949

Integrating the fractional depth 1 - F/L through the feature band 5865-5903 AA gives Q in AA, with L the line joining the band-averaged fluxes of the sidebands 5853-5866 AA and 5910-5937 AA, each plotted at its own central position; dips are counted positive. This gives 3.5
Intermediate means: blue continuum 2.95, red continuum 3.01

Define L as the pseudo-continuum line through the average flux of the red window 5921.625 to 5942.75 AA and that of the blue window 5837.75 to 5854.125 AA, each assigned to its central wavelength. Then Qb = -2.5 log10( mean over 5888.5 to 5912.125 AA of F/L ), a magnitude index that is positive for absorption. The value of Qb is 0.14 mag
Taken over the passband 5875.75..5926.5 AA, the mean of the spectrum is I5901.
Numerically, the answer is 2.78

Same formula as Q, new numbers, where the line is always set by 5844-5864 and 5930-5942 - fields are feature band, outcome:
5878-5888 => 0.7 AA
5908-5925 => -0.2 AA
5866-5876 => -0.1 AA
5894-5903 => 1.4 AA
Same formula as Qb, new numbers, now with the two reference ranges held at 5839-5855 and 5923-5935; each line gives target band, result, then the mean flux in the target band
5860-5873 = 0.01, 2.97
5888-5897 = 0.30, 2.28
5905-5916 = 0.01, 3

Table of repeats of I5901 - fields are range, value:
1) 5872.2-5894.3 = 2.68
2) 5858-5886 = 2.93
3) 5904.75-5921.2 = 3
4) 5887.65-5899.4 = 2.32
